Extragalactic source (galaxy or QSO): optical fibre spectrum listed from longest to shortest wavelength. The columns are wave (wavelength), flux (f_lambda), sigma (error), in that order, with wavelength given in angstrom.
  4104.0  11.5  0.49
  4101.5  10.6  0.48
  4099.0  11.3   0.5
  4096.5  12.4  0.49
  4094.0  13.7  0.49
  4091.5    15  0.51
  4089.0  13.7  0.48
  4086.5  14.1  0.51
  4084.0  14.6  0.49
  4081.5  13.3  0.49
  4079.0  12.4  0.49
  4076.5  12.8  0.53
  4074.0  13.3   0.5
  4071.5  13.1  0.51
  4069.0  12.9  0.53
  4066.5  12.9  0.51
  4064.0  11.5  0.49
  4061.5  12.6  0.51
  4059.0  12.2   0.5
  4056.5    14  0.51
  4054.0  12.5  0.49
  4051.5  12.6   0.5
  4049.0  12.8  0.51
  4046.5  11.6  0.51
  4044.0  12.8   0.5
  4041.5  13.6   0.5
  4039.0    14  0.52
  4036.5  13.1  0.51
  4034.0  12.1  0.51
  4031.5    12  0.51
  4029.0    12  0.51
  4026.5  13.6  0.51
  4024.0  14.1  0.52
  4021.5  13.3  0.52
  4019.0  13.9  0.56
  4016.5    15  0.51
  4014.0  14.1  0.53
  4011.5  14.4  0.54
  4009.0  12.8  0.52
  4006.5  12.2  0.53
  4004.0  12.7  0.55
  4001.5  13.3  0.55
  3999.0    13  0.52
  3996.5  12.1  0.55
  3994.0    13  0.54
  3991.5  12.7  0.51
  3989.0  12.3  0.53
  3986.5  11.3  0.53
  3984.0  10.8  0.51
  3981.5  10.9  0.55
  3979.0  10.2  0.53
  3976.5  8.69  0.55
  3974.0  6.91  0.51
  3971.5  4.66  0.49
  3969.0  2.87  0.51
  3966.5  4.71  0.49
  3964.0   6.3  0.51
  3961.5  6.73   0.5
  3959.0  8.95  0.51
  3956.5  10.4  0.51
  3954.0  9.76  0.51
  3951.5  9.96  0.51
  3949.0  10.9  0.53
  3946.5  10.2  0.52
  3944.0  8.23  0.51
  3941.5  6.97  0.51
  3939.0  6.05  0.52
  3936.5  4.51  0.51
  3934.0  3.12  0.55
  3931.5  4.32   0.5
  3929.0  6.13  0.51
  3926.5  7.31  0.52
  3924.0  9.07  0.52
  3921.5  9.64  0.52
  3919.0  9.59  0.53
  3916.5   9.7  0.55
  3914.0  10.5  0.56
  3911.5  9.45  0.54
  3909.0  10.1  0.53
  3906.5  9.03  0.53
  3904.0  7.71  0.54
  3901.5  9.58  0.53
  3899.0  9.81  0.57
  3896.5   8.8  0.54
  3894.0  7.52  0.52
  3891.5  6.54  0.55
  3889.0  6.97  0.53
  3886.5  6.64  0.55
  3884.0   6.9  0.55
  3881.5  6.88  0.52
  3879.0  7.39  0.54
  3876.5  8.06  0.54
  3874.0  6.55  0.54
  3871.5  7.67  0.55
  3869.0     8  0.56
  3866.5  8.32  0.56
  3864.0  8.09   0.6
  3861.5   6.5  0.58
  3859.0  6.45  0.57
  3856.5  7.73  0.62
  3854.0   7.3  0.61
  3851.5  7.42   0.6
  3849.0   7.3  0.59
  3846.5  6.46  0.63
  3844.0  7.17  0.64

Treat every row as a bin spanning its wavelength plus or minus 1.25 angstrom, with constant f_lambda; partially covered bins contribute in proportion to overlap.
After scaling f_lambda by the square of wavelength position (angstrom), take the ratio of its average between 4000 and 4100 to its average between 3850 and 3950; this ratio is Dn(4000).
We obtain 1.82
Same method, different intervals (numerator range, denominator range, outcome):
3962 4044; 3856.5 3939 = 1.57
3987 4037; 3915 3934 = 1.78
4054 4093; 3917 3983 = 1.84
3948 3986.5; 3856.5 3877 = 1.17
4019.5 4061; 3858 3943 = 1.81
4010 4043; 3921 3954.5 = 1.88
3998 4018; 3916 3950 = 1.87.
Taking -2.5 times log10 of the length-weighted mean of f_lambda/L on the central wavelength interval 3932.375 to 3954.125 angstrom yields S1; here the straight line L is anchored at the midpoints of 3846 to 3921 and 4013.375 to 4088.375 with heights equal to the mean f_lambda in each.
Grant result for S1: 0.29 mag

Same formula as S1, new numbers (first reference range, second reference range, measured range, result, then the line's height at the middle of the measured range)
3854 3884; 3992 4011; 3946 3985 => 0.34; 11.3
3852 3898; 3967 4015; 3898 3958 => 0.06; 8.97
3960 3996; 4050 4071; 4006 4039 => -0.22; 10.9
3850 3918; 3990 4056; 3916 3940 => 0.35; 9.59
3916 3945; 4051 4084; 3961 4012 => -0.06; 9.38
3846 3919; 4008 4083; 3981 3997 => -0.06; 11.3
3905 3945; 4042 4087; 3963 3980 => 0.45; 9.45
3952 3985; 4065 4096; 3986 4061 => -0.23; 10.6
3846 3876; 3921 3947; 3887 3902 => -0.15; 7.05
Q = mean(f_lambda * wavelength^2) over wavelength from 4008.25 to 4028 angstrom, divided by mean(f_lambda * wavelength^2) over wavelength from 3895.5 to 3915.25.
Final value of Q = 1.6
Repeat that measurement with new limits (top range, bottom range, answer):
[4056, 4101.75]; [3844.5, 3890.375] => 1.99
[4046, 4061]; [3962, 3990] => 1.63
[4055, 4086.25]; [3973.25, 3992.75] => 1.28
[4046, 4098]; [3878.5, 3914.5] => 1.73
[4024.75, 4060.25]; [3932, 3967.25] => 1.76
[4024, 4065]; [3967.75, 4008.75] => 1.24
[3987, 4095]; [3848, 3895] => 1.96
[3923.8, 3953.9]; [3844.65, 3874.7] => 1.03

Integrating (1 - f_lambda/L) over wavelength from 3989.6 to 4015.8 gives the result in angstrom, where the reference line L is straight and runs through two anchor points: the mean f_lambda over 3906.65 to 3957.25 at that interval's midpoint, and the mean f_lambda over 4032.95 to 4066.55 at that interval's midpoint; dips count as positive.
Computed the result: -5.0 angstrom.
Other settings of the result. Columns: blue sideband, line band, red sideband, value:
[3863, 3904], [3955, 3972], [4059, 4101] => 5.8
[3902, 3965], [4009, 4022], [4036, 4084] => -3.3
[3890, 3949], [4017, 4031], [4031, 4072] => -2.0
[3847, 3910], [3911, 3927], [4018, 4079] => -0.9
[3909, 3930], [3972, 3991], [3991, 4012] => 3.1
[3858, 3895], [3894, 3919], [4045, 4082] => -3.7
